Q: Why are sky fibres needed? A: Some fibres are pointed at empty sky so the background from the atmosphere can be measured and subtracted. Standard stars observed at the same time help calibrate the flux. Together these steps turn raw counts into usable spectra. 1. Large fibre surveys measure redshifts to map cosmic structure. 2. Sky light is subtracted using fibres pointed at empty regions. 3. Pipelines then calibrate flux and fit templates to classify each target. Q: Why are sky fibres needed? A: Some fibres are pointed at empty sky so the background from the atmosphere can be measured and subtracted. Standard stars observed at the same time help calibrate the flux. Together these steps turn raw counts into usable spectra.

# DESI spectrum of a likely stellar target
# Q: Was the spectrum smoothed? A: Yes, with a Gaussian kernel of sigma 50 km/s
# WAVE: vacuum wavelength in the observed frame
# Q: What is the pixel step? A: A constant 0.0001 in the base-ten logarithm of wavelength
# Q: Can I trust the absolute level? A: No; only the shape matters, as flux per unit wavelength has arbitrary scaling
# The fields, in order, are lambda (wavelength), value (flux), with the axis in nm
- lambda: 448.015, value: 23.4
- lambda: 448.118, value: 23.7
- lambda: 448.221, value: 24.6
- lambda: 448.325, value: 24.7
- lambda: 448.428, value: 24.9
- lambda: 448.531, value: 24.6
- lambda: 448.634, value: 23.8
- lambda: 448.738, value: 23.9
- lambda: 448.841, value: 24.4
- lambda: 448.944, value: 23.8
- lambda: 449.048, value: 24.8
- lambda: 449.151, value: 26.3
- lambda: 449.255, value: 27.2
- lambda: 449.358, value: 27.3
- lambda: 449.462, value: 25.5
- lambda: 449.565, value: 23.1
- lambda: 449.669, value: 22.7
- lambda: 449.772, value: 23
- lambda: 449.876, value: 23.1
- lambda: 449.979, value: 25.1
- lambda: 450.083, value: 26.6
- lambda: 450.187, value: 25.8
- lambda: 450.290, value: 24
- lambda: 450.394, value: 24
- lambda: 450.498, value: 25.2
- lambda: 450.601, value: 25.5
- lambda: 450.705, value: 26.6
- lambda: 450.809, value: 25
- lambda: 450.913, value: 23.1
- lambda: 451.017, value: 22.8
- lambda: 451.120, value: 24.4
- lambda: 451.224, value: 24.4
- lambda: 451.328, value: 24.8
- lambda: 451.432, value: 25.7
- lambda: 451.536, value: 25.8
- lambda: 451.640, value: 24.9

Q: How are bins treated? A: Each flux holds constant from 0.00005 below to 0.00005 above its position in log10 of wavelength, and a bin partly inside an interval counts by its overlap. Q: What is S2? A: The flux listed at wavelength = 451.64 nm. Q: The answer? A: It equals 24.9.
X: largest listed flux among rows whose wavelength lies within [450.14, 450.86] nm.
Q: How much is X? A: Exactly 26.6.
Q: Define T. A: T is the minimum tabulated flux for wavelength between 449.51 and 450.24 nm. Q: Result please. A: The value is 22.7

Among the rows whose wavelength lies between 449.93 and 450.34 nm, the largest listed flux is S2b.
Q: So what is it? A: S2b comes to 26.6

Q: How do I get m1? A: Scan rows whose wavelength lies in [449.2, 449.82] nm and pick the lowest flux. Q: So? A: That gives 22.7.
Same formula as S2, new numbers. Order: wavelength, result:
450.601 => 25.5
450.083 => 26.6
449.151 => 26.3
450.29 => 24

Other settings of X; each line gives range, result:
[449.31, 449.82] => 27.3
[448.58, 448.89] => 24.4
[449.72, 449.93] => 23.1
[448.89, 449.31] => 27.2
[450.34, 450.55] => 25.2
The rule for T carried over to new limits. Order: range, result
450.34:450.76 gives 24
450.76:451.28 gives 22.8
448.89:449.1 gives 23.8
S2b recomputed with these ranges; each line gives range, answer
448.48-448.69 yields 24.6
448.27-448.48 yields 24.9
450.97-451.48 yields 25.7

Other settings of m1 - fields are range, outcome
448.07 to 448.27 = 23.7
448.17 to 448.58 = 24.6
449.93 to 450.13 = 25.1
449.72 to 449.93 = 23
